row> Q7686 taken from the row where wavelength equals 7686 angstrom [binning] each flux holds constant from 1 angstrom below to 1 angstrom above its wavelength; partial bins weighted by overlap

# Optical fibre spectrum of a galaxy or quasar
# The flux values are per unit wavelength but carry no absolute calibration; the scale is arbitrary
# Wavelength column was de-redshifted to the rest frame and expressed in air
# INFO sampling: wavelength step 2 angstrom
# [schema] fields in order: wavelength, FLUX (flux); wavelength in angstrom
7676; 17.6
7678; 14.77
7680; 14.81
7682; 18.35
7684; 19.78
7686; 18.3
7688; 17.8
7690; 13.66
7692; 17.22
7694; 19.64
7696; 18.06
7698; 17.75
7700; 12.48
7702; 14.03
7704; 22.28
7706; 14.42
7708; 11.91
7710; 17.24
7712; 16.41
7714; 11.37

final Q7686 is 18.3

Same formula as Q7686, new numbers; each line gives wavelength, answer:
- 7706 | 14.42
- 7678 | 14.77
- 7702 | 14.03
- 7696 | 18.06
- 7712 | 16.41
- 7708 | 11.91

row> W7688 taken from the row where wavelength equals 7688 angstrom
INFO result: 17.8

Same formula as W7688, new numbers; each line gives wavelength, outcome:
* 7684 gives 19.78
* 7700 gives 12.48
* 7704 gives 22.28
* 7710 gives 17.24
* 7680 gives 14.81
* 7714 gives 11.37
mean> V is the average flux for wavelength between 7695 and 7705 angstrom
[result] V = 16.9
